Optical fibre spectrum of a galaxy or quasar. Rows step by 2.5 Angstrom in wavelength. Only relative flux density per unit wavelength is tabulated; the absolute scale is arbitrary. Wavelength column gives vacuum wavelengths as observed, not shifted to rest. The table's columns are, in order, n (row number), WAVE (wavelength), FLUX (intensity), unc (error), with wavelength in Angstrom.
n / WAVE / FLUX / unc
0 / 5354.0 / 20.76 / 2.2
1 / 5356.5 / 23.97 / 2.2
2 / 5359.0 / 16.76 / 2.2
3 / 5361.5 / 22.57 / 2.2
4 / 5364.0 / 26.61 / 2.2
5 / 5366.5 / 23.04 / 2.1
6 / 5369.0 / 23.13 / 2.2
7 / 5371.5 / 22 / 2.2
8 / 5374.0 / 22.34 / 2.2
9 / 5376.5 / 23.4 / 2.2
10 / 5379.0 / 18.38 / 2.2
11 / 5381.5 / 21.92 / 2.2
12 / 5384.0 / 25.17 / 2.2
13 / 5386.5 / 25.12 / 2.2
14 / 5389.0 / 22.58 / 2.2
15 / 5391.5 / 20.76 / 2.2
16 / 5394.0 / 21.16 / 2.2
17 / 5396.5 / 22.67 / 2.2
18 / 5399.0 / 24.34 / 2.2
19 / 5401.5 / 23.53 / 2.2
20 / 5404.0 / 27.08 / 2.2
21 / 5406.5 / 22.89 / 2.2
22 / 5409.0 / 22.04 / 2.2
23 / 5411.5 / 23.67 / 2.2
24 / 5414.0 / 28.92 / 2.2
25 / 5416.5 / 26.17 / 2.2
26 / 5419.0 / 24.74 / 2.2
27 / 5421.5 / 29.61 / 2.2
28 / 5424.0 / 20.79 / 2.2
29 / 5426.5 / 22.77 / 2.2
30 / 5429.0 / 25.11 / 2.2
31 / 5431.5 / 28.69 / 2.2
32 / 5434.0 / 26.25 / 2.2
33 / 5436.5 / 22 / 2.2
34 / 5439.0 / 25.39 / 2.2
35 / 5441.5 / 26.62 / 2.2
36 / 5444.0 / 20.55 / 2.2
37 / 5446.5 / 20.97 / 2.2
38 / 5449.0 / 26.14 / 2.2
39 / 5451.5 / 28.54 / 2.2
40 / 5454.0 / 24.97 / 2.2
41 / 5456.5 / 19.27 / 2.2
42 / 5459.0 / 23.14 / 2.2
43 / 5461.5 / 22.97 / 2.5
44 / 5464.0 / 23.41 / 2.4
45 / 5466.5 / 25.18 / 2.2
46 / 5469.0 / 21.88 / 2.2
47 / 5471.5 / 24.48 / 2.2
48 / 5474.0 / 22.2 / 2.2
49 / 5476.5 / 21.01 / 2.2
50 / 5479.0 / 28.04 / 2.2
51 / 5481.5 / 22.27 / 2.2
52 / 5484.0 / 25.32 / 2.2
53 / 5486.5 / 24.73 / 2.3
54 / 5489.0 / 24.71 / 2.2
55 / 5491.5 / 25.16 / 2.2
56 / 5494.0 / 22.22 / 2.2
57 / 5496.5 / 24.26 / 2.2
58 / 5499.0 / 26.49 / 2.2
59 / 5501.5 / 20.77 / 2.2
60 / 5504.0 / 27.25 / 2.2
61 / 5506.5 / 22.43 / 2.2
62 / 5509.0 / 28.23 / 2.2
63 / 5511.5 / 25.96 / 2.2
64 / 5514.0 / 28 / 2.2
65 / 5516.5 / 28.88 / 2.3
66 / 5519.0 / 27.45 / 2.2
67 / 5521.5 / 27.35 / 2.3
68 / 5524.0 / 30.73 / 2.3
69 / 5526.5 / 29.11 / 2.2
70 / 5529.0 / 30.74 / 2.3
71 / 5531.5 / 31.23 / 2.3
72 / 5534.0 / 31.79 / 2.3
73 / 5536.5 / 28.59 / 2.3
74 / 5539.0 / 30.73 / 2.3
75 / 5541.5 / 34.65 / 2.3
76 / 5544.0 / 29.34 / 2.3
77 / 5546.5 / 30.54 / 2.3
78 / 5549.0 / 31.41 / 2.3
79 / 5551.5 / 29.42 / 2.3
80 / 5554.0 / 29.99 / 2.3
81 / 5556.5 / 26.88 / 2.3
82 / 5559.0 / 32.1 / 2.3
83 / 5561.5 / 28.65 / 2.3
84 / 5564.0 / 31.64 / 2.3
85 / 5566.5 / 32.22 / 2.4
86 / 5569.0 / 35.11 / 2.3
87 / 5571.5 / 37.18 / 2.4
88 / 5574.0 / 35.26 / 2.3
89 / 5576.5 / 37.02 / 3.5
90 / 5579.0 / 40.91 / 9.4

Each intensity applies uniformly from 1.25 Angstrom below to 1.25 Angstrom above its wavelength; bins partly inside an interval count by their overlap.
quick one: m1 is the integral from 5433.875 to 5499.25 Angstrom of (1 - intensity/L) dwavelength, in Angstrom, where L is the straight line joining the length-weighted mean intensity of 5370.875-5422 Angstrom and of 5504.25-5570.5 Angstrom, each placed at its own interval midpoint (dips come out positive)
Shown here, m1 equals 6.7 Angstrom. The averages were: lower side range 23.7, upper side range 29.7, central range 23.9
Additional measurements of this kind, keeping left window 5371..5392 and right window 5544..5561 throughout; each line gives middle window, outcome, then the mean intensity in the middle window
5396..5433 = -1.54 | 24.9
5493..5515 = 2.19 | 25.1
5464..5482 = 1.94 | 23.6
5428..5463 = 1.29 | 24.3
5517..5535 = -0.57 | 29.7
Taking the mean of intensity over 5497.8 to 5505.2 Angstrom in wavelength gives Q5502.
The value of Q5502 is 24.8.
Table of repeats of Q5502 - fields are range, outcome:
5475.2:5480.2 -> 24.5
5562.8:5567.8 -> 32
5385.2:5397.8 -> 22.5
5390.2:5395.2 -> 21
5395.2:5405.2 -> 24.4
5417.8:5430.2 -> 24.6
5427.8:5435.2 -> 26.7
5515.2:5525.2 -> 28.6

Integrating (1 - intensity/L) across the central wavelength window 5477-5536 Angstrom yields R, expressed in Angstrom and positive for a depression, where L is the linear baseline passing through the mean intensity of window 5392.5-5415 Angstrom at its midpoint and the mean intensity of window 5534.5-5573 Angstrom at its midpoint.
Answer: 4.9 Angstrom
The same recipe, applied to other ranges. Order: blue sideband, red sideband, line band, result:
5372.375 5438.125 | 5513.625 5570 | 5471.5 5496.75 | 3.29 Angstrom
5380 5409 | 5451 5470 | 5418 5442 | -1.80 Angstrom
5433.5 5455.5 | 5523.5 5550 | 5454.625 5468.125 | 1.46 Angstrom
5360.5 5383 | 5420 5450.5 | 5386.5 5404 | 0.26 Angstrom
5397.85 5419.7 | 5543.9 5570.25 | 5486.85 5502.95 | 2.41 Angstrom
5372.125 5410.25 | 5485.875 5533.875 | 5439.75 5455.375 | 0.07 Angstrom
